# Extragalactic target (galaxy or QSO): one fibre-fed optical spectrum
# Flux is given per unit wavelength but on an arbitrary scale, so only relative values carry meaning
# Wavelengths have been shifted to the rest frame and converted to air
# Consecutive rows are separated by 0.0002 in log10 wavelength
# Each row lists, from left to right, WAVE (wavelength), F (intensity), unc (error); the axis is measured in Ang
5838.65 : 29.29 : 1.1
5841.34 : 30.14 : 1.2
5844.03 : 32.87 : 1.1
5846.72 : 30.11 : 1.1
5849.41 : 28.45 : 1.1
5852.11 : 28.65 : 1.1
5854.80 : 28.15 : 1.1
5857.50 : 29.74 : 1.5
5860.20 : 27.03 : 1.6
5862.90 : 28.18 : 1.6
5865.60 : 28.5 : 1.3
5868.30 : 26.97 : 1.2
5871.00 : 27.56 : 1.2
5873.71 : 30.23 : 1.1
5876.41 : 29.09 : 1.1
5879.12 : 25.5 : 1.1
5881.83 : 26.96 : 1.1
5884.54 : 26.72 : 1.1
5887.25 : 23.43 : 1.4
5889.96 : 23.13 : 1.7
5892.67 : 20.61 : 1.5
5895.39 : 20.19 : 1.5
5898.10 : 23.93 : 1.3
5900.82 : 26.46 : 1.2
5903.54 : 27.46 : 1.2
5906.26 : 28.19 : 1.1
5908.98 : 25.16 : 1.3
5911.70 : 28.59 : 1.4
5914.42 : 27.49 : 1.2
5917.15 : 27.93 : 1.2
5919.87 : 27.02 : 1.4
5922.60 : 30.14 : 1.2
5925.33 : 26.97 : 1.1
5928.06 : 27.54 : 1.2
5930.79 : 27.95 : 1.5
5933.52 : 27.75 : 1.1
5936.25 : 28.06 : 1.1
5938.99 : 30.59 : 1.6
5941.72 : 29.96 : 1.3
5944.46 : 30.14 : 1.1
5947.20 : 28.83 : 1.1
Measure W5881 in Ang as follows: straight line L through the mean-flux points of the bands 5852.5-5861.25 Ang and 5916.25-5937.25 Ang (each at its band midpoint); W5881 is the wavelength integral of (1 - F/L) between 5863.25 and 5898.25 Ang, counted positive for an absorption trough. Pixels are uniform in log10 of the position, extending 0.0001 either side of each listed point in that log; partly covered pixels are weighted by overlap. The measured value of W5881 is 3.1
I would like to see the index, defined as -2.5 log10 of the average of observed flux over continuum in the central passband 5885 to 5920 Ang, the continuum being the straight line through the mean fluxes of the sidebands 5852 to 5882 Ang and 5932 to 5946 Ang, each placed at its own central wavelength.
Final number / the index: 0.13 mag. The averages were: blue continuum 28.1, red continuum 29.3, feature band 25.3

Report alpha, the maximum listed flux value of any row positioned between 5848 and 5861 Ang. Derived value 29.74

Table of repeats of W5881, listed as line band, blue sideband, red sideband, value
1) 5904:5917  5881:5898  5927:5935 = -0.9 Ang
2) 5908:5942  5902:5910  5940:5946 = 0.6 Ang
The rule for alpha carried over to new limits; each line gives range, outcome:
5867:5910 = 30.23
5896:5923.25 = 30.14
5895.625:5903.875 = 27.46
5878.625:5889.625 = 26.96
